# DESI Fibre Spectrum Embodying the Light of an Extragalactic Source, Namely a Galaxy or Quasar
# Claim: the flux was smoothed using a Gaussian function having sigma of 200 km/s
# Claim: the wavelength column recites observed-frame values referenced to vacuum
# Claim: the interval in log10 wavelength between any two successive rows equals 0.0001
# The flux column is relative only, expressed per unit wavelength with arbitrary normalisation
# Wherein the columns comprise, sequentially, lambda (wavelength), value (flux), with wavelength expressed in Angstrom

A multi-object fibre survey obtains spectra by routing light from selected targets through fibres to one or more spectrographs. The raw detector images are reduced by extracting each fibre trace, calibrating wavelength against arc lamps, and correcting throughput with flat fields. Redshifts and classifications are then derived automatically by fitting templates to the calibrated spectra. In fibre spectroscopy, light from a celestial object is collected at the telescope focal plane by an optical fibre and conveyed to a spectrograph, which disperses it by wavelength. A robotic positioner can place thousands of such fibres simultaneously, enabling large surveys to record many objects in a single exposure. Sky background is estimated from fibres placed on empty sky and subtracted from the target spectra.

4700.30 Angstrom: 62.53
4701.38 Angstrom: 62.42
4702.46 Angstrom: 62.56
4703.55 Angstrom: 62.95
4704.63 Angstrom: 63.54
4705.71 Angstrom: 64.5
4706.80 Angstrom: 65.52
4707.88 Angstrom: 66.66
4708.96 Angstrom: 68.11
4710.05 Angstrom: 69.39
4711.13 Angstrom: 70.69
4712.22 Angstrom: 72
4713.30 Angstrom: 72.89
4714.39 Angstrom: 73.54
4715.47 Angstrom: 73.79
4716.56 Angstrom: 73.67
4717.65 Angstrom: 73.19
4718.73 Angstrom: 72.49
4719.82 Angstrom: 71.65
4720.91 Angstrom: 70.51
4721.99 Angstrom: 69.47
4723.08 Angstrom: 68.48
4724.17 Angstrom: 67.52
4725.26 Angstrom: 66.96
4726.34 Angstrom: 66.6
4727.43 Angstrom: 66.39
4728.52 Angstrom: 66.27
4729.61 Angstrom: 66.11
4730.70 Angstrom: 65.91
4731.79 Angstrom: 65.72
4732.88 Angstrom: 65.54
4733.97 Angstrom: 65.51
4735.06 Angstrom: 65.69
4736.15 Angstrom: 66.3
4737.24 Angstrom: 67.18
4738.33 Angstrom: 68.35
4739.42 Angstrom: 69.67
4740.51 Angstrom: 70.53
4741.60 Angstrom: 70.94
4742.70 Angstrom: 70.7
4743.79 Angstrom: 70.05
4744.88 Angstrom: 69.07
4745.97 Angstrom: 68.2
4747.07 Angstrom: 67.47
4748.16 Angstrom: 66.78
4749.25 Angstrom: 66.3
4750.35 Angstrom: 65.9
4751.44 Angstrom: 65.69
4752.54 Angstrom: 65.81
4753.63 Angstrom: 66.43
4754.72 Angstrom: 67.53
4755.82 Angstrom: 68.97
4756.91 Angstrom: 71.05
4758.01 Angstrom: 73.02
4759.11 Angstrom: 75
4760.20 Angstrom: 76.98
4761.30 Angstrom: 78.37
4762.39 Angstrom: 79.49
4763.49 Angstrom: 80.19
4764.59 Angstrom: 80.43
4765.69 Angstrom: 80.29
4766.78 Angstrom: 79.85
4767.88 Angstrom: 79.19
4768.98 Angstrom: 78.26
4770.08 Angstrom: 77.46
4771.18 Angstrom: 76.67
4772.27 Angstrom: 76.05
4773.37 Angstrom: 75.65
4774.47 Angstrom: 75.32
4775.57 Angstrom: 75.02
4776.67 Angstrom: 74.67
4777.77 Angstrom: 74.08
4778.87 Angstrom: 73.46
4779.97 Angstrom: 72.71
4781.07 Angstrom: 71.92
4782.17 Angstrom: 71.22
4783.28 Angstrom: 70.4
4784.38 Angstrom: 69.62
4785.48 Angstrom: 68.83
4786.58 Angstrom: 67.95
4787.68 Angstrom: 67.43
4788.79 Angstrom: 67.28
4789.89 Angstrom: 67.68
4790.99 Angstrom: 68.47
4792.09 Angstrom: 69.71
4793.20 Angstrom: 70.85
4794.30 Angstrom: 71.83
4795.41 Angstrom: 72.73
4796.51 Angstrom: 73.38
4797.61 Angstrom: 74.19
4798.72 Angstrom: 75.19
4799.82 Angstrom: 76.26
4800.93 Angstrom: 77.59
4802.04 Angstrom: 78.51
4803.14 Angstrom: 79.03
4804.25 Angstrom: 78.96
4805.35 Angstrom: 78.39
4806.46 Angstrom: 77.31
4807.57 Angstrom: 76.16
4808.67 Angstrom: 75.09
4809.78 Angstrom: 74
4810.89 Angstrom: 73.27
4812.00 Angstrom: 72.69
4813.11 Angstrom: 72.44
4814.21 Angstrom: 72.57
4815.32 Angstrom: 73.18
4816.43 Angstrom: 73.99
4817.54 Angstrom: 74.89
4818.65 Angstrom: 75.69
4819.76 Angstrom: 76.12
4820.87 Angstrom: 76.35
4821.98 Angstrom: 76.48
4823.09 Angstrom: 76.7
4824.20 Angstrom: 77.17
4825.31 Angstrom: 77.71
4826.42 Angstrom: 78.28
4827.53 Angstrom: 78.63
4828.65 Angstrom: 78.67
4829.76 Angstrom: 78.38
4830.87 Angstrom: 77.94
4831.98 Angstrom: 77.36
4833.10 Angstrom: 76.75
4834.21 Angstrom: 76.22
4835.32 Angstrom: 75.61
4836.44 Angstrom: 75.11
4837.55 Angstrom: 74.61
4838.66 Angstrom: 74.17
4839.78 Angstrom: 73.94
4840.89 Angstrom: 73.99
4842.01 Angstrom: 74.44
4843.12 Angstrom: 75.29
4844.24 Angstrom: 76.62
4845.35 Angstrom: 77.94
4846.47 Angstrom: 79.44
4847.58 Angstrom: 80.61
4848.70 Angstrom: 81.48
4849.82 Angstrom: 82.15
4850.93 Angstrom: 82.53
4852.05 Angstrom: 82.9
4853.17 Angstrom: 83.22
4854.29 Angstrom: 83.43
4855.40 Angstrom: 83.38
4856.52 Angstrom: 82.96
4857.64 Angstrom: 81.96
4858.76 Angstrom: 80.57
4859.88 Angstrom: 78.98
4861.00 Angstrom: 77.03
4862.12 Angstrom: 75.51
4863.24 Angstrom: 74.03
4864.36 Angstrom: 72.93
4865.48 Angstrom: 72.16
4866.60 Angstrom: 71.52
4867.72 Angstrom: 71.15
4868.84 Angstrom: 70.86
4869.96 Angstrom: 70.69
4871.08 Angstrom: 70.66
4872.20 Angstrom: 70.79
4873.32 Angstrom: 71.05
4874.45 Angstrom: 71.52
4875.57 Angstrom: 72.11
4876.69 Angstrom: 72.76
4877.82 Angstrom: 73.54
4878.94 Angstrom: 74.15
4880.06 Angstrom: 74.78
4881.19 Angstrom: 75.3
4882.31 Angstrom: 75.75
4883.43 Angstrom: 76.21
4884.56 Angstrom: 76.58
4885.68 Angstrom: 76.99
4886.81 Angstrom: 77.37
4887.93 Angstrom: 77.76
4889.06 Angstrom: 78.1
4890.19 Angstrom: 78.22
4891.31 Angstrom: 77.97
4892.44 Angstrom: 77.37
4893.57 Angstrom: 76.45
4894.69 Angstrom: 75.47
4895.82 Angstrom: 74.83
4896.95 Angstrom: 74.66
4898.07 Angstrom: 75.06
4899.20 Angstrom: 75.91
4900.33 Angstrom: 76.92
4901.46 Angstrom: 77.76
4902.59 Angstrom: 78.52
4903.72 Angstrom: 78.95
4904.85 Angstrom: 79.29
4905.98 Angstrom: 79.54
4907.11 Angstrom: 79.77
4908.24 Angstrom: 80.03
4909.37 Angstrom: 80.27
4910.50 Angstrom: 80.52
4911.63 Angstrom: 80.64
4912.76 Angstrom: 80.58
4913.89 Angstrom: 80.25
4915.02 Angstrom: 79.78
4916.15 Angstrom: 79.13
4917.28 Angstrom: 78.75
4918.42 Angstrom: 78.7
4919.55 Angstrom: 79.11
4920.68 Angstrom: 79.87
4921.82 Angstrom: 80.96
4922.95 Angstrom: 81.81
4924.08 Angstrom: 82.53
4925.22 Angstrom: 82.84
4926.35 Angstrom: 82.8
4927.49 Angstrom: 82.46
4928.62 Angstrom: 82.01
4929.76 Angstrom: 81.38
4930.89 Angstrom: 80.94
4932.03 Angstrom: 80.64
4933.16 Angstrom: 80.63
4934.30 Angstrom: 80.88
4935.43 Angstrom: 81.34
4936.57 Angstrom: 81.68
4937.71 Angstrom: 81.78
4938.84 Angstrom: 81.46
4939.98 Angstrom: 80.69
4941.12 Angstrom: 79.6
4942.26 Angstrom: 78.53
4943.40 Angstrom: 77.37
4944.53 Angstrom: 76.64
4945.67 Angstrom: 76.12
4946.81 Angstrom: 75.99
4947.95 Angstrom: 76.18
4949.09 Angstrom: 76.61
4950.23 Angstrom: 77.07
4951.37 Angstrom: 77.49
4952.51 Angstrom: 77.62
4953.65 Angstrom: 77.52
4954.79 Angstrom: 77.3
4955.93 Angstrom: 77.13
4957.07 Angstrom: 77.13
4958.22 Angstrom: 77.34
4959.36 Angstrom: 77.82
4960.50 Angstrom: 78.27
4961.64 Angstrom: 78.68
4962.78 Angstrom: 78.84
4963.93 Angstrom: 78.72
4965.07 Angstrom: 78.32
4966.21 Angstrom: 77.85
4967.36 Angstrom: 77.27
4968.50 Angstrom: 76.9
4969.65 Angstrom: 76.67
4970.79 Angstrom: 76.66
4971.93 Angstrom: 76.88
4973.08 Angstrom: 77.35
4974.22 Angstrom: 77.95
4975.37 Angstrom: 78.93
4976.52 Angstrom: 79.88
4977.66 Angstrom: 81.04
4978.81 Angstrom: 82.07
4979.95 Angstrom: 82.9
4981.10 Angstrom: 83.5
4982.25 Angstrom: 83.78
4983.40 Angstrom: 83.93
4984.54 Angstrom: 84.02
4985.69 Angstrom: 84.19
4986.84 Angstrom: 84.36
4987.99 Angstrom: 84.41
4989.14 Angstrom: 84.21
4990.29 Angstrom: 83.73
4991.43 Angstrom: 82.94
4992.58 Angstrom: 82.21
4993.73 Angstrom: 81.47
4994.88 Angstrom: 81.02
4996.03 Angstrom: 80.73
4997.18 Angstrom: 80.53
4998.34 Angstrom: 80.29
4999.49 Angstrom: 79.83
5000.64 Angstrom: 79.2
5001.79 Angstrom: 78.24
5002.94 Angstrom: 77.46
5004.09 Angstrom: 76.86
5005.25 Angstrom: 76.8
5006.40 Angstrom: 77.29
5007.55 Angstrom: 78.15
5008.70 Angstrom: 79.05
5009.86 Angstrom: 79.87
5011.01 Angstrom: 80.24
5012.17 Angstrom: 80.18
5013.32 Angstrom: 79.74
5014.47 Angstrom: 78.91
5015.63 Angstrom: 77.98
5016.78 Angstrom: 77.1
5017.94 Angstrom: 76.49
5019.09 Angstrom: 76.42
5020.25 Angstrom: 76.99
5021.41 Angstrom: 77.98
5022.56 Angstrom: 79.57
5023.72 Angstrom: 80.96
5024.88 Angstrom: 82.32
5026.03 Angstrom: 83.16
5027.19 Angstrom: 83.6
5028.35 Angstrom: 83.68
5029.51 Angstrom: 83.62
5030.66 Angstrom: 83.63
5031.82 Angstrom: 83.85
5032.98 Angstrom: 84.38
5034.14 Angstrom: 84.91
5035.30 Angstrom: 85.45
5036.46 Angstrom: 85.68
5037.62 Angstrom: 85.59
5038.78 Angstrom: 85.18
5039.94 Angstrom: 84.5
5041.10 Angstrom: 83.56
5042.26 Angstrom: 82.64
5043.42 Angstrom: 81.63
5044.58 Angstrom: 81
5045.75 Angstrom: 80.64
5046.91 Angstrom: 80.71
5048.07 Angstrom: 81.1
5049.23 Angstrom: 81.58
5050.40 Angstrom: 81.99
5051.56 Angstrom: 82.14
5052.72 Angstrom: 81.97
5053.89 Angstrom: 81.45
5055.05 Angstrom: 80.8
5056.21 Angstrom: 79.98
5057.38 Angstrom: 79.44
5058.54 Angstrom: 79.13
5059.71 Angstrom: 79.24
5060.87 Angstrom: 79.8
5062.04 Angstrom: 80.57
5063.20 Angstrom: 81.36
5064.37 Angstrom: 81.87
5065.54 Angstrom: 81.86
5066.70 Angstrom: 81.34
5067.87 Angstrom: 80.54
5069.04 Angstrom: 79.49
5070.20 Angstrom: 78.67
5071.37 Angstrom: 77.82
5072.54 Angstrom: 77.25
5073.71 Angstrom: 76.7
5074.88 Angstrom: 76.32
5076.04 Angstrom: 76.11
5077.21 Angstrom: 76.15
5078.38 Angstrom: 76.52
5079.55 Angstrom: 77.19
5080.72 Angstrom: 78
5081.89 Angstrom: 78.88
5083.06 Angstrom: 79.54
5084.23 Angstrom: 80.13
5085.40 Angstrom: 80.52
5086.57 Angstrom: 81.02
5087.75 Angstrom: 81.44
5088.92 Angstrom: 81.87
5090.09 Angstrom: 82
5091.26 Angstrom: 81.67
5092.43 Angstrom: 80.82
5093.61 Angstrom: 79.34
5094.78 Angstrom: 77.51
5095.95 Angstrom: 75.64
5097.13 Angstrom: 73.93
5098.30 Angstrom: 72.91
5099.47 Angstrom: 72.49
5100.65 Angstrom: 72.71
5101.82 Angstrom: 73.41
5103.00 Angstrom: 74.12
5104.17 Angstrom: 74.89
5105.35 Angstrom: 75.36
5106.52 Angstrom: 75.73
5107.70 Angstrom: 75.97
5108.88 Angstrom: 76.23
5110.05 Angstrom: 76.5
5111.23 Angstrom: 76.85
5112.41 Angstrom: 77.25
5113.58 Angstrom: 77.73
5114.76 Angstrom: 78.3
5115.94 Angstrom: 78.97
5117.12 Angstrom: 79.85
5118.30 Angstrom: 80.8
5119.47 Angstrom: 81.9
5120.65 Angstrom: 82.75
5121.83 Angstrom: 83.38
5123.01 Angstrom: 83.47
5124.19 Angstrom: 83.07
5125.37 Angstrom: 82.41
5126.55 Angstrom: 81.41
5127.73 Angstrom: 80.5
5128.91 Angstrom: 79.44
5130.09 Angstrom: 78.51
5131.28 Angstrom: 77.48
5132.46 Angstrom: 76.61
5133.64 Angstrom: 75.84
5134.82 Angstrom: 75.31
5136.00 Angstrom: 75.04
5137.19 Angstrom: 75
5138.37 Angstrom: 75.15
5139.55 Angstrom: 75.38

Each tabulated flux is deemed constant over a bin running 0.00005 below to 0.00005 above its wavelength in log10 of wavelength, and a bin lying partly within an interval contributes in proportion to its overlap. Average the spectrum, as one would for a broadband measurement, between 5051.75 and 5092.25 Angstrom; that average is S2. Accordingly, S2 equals 79.7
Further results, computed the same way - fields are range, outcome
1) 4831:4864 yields 78.3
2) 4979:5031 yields 80.7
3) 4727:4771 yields 70.8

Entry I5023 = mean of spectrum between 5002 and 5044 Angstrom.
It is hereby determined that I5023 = 81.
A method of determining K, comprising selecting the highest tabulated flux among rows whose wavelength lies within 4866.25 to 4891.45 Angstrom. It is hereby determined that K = 78.22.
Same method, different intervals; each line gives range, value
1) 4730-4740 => 69.67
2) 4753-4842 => 80.43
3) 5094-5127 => 83.47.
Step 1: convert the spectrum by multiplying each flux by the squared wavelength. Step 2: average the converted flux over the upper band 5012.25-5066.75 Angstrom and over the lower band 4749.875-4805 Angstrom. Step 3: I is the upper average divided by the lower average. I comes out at 1.23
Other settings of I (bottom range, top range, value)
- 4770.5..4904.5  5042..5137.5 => 1.16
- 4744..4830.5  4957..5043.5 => 1.19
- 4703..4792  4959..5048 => 1.27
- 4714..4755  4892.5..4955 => 1.25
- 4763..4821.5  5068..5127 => 1.19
